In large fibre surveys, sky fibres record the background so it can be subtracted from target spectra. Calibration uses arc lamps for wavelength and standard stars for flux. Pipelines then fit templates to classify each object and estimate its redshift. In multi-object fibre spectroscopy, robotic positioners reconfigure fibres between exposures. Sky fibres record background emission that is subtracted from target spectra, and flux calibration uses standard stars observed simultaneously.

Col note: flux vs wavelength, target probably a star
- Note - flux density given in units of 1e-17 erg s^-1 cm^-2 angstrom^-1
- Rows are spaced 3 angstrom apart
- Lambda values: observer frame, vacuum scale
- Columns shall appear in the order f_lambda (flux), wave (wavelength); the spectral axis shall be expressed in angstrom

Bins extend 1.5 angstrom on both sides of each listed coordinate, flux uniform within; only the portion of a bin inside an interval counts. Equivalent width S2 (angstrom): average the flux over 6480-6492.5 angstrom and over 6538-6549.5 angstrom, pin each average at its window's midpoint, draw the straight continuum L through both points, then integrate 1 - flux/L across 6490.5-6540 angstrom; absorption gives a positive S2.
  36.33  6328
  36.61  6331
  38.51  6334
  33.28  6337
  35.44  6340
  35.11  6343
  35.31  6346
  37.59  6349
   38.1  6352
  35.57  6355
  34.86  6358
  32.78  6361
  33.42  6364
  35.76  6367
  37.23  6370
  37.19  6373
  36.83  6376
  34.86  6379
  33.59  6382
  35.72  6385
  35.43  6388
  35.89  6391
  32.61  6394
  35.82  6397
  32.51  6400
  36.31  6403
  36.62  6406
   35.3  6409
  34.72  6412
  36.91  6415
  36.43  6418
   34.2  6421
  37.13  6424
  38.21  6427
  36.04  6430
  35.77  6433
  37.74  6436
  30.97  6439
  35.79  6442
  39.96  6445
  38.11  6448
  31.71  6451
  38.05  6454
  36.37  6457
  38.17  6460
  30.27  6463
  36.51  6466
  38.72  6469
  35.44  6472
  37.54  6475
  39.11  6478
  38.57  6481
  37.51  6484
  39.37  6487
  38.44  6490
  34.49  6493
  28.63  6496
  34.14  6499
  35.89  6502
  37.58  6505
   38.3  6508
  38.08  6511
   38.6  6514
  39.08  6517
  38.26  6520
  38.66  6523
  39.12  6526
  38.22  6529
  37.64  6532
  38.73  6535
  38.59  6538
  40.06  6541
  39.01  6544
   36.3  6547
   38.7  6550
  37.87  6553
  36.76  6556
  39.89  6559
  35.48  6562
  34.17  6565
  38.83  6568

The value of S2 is 1.5 angstrom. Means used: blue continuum 38.1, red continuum 38.5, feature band 37.2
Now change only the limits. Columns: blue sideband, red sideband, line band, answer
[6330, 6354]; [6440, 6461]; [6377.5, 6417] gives 1.5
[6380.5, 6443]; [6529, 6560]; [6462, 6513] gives 0.8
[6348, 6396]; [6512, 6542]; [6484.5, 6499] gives 1.0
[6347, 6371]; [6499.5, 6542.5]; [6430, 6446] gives 0.4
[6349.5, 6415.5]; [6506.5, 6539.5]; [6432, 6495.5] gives 1.2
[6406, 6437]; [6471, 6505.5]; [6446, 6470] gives 0.2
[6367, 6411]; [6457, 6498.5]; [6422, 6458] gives -0.4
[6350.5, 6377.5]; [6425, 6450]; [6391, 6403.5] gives 0.6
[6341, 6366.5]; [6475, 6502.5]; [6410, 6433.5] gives -0.2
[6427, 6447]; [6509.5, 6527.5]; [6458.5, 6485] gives 0.3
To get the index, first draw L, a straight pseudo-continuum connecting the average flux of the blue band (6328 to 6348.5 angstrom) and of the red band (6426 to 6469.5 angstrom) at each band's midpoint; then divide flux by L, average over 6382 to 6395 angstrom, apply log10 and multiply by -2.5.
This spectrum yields 0.03 mag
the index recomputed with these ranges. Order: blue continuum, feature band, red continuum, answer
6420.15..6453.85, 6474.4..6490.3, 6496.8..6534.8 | -0.04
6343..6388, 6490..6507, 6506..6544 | 0.10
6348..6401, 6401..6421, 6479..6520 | 0.00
